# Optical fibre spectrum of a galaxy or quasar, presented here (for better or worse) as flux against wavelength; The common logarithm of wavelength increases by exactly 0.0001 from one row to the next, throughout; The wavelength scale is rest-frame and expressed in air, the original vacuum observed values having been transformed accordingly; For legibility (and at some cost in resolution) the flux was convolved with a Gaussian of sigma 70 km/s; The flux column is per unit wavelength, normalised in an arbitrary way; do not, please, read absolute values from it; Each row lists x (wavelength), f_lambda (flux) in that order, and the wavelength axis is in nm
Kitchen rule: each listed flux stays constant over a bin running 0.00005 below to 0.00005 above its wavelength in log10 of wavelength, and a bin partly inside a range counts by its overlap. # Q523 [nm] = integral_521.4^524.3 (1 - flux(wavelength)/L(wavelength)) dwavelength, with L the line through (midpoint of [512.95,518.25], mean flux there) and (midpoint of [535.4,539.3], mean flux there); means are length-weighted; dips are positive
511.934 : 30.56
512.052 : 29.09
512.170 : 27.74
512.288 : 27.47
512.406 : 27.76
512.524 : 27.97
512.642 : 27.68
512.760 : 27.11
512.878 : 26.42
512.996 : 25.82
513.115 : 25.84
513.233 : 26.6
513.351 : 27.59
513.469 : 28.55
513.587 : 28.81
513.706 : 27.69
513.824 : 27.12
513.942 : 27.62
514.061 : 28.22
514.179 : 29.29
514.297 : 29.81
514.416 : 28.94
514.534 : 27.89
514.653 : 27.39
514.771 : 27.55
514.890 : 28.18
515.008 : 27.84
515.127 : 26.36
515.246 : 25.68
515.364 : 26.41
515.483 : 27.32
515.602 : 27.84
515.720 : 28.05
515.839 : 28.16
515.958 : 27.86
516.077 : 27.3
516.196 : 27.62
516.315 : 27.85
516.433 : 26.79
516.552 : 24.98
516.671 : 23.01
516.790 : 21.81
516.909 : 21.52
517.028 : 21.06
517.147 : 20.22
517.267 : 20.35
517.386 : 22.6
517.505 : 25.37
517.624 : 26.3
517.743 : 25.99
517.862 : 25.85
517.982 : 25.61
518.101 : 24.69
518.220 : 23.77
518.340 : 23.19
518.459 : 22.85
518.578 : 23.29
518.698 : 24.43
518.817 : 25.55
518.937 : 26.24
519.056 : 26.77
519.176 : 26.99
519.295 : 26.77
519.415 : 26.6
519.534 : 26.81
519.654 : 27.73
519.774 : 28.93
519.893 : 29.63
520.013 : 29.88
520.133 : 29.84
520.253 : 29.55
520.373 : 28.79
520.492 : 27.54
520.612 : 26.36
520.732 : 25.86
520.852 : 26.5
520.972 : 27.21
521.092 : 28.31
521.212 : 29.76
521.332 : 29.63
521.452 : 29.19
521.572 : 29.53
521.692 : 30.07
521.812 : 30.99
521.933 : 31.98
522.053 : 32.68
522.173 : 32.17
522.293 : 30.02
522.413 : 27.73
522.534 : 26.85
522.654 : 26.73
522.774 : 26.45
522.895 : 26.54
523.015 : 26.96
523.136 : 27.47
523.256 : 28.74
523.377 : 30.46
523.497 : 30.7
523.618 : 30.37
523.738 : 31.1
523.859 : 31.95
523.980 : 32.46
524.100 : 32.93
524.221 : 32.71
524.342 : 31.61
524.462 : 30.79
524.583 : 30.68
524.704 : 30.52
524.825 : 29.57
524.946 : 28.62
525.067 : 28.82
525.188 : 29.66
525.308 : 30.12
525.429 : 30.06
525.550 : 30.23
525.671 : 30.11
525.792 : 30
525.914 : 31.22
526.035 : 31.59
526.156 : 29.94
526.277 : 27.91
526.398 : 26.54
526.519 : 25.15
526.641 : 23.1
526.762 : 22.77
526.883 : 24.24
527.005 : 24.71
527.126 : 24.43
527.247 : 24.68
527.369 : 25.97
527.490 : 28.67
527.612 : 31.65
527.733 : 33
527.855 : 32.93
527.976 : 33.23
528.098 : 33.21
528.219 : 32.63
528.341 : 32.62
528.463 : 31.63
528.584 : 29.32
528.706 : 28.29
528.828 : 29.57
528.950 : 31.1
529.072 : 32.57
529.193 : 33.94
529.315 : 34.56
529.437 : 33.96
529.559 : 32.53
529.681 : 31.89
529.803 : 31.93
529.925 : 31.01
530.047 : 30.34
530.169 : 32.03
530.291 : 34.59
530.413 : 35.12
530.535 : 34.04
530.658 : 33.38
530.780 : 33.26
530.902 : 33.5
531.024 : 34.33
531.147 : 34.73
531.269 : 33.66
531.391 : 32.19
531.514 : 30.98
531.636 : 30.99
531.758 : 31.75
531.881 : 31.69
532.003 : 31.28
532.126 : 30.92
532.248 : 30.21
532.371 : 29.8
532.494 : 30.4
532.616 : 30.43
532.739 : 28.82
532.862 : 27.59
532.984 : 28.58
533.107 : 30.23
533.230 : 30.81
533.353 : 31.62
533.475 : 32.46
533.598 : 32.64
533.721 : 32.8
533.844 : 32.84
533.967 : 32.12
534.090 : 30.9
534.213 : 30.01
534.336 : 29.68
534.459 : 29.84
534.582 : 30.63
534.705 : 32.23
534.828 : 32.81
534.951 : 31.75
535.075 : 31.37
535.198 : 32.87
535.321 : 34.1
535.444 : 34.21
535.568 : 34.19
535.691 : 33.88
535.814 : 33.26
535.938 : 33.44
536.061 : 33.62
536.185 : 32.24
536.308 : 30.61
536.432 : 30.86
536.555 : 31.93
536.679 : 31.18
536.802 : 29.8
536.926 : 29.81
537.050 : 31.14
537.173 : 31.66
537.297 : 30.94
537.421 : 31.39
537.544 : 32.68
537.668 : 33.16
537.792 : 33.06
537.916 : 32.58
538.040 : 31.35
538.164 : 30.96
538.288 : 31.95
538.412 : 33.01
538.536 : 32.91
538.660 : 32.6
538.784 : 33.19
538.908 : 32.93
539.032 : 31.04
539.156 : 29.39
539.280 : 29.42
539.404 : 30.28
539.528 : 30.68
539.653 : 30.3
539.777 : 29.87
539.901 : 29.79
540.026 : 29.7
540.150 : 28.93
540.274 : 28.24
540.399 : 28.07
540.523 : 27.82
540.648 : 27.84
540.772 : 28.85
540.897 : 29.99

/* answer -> -0.17 nm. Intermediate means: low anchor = 26.3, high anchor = 32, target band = 29.9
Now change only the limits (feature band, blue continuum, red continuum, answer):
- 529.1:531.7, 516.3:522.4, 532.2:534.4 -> -0.28 nm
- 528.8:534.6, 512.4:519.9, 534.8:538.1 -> -0.18 nm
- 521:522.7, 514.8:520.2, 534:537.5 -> -0.15 nm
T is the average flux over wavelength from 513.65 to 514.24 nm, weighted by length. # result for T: 28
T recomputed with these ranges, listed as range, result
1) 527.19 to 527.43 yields 25.3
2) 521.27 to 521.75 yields 29.6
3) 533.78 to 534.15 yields 31.9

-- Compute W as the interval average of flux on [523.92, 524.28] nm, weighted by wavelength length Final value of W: 32.7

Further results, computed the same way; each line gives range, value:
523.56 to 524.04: 31.5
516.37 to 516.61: 26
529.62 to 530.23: 31.4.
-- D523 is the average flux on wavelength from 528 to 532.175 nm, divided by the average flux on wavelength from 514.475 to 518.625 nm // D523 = 1.27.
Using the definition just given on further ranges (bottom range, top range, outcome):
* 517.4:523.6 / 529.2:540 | 1.15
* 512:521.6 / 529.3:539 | 1.20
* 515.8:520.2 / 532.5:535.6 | 1.23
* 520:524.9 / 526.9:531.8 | 1.07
